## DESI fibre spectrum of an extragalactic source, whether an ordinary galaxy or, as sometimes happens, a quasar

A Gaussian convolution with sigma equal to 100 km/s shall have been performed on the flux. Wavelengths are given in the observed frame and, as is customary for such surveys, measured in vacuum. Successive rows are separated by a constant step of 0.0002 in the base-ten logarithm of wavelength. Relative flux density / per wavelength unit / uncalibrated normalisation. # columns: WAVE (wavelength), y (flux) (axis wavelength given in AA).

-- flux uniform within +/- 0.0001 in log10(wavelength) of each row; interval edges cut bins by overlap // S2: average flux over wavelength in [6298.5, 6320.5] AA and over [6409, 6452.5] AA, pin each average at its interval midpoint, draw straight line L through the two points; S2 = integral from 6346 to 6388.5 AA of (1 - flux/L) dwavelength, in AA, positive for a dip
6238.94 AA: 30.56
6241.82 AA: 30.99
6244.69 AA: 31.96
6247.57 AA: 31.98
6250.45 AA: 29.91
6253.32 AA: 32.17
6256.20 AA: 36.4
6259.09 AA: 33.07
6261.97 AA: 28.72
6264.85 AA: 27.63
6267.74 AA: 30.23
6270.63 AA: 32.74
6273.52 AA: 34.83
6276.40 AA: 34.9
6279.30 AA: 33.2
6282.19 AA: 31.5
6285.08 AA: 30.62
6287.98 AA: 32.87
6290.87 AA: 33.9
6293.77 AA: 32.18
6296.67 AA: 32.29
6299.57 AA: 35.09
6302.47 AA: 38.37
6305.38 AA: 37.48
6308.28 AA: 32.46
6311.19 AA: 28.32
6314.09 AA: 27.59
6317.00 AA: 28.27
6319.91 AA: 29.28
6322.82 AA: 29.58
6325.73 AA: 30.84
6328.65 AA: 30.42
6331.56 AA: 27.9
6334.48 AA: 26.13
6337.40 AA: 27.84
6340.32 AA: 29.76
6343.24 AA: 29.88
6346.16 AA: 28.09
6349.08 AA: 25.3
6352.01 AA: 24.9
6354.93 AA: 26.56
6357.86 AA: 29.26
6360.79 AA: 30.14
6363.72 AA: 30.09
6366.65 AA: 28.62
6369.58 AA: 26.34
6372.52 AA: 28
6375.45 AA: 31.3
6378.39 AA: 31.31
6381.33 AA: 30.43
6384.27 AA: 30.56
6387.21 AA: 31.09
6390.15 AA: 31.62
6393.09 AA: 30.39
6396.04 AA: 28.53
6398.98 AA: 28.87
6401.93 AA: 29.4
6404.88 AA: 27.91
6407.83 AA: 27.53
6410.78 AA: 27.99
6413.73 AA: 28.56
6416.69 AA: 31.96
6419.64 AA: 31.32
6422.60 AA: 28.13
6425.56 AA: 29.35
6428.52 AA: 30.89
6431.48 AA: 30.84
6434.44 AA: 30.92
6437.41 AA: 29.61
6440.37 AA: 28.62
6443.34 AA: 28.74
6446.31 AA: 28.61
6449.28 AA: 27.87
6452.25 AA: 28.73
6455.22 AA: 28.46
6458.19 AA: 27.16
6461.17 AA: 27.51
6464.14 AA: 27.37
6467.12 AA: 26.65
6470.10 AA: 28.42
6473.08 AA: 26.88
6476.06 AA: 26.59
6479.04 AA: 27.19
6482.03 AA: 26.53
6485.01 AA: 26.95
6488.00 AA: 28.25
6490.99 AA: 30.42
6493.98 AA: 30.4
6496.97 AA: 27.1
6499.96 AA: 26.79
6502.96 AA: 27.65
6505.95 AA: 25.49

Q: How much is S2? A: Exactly 2.8 AA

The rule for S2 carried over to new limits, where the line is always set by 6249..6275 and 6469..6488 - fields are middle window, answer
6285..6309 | -2.4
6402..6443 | -1.7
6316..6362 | 2.7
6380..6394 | -0.8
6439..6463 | -0.4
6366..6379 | 0.2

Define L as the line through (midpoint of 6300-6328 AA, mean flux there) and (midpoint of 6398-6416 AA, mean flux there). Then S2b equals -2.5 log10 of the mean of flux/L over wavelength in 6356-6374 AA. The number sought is 0.043 mag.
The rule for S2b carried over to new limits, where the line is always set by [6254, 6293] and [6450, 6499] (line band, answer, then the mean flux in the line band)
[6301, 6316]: -0.04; 32.7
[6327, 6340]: 0.10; 28.2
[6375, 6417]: -0.01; 29.7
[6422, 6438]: -0.05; 30.1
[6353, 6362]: 0.07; 28.4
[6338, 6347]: 0.06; 29.2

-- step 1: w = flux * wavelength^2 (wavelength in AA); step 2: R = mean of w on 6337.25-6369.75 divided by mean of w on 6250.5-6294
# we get 0.90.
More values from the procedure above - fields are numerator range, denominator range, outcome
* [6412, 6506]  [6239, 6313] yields 0.93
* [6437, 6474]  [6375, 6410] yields 0.96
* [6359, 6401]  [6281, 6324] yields 0.95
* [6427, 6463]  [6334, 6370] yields 1.06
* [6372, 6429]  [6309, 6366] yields 1.07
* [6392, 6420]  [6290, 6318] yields 0.92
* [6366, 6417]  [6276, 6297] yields 0.93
